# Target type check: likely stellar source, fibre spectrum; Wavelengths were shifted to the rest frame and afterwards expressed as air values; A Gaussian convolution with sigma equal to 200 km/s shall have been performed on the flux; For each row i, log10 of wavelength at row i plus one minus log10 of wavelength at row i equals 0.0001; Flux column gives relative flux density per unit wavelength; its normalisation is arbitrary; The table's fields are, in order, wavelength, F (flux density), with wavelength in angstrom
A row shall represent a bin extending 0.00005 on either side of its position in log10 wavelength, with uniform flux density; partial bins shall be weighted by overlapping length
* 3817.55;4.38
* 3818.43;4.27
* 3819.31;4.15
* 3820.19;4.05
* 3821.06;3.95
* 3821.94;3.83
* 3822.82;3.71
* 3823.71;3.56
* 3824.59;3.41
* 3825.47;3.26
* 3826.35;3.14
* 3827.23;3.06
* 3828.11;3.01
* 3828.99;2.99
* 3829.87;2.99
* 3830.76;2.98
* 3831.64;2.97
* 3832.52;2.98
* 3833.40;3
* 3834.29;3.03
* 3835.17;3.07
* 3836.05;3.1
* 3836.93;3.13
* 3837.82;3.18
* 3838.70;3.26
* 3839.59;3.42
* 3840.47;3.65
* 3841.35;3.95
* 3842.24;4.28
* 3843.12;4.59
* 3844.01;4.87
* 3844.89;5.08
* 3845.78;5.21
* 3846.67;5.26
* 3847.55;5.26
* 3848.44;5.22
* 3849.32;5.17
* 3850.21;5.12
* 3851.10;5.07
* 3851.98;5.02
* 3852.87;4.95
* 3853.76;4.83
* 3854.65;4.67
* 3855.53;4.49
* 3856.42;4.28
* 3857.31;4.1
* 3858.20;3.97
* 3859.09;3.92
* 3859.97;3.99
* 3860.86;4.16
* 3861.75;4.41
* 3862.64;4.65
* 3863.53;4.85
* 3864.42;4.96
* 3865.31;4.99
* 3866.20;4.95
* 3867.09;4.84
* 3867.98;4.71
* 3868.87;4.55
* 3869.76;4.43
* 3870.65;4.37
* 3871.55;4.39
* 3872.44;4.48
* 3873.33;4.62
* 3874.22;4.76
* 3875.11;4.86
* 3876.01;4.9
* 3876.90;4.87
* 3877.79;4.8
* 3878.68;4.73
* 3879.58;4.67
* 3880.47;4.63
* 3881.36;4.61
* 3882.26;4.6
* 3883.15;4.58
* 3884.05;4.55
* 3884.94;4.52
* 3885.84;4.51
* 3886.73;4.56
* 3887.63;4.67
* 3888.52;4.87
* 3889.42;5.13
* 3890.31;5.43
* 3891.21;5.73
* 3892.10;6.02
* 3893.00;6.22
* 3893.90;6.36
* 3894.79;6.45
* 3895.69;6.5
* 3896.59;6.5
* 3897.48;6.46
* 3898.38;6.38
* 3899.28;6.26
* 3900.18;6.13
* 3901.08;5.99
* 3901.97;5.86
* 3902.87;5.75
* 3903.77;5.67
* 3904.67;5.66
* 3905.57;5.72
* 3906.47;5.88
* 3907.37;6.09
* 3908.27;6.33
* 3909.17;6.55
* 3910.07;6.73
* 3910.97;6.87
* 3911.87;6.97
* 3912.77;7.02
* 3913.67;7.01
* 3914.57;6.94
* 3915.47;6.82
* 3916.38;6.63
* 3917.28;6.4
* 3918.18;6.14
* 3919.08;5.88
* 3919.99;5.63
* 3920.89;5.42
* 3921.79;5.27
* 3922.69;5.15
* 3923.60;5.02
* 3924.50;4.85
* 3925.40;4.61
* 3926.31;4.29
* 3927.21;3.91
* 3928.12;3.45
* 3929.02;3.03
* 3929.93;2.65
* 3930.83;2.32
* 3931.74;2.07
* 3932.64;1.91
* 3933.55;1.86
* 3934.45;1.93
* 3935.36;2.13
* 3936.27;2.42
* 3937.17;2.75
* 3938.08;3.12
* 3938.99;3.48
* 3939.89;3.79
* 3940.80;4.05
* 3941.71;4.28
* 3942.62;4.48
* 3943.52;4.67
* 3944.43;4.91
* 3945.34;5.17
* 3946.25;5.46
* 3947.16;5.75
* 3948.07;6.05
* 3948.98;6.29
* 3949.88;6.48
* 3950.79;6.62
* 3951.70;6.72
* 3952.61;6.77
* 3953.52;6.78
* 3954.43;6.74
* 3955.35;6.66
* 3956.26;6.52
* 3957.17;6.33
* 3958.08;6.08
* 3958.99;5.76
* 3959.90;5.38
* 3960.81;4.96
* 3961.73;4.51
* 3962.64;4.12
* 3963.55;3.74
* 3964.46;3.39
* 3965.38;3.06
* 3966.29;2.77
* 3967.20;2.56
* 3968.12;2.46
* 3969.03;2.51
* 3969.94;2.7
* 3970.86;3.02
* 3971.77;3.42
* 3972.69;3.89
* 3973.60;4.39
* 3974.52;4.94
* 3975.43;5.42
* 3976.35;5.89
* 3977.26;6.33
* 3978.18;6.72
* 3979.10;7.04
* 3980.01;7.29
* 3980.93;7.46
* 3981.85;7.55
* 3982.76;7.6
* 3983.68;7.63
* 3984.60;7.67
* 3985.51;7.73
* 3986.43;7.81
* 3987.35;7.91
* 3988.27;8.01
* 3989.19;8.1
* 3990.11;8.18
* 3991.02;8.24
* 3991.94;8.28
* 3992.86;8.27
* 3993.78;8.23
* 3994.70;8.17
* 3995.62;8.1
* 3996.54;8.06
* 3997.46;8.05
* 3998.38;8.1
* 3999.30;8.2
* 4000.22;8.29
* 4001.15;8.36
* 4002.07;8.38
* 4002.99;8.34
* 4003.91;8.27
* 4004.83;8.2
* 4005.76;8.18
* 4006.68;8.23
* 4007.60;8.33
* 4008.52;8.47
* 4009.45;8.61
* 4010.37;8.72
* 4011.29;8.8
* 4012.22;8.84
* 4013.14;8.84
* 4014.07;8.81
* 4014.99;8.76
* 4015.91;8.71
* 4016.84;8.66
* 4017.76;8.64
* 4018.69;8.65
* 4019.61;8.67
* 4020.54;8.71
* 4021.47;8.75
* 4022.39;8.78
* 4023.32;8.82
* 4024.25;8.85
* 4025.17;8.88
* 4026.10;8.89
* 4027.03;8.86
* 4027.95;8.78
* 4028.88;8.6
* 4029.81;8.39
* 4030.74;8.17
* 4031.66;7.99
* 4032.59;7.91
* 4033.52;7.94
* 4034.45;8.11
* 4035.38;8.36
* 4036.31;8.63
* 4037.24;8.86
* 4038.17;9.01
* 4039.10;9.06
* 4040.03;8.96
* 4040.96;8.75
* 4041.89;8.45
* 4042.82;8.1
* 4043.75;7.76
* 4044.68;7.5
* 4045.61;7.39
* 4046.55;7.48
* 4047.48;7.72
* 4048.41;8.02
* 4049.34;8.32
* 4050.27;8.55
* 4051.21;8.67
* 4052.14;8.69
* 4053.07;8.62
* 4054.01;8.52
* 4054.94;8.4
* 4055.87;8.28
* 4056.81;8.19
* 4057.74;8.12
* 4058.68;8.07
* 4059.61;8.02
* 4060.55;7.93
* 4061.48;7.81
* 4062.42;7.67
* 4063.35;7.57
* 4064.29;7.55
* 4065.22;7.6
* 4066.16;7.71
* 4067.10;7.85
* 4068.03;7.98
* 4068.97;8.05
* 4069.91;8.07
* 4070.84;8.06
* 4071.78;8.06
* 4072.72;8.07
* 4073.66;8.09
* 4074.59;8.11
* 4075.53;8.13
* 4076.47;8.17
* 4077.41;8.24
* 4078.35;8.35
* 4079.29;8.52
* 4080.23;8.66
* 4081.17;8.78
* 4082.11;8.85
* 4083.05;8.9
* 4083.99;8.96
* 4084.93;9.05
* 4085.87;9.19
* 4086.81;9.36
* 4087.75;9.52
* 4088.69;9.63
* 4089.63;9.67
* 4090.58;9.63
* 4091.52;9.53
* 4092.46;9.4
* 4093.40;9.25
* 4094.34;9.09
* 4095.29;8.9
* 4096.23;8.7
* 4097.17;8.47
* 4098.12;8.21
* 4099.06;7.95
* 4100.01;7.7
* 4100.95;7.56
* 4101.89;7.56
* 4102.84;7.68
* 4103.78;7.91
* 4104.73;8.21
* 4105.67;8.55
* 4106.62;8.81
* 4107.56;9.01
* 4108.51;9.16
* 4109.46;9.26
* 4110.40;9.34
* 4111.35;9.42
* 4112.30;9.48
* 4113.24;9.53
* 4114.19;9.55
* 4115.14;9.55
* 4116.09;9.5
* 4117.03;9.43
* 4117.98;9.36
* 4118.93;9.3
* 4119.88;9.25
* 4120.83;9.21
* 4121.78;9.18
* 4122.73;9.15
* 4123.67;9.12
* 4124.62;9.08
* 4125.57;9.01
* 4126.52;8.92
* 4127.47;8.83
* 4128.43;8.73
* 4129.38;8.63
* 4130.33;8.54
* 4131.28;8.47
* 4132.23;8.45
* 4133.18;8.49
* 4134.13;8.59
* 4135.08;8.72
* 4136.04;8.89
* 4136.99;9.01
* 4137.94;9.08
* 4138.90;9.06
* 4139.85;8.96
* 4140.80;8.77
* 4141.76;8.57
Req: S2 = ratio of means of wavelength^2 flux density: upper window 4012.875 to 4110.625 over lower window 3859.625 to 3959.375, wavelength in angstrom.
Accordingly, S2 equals 1.78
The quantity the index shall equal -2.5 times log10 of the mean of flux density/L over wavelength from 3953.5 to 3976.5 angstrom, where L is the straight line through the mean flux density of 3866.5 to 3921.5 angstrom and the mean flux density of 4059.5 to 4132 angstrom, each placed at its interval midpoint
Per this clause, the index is 0.43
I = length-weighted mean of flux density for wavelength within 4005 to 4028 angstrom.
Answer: 8.68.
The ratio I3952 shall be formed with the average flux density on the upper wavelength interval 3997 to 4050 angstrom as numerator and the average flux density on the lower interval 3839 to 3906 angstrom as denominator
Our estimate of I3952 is 1.7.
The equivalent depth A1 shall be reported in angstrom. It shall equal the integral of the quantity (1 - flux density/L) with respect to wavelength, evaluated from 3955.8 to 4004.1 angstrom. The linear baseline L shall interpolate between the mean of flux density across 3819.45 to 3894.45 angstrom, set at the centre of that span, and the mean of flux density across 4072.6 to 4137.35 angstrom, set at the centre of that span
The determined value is 2.4 angstrom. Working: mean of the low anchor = 4.36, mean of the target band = 6.3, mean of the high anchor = 8.84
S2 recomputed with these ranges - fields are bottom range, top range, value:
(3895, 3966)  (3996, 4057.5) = 1.71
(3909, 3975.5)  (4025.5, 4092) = 1.88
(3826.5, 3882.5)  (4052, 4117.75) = 2.25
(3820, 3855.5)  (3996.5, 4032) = 2.37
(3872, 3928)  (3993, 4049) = 1.61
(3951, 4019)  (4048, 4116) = 1.31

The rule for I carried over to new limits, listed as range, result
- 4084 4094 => 9.4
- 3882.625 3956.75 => 5.24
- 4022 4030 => 8.77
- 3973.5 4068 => 8.11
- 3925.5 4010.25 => 5.75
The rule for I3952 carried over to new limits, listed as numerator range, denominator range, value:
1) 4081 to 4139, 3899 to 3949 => 1.81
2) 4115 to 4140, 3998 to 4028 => 1.05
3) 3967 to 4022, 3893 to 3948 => 1.45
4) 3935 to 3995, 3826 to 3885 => 1.30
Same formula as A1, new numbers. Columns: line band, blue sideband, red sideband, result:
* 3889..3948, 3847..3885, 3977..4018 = 8.12 angstrom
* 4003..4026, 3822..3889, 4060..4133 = -4.69 angstrom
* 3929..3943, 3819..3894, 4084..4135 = 7.05 angstrom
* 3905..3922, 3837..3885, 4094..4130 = -2.75 angstrom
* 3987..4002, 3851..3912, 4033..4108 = -2.26 angstrom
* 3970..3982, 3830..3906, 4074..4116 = 2.15 angstrom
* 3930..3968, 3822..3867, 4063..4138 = 9.63 angstrom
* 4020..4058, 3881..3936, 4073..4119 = -3.37 angstrom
